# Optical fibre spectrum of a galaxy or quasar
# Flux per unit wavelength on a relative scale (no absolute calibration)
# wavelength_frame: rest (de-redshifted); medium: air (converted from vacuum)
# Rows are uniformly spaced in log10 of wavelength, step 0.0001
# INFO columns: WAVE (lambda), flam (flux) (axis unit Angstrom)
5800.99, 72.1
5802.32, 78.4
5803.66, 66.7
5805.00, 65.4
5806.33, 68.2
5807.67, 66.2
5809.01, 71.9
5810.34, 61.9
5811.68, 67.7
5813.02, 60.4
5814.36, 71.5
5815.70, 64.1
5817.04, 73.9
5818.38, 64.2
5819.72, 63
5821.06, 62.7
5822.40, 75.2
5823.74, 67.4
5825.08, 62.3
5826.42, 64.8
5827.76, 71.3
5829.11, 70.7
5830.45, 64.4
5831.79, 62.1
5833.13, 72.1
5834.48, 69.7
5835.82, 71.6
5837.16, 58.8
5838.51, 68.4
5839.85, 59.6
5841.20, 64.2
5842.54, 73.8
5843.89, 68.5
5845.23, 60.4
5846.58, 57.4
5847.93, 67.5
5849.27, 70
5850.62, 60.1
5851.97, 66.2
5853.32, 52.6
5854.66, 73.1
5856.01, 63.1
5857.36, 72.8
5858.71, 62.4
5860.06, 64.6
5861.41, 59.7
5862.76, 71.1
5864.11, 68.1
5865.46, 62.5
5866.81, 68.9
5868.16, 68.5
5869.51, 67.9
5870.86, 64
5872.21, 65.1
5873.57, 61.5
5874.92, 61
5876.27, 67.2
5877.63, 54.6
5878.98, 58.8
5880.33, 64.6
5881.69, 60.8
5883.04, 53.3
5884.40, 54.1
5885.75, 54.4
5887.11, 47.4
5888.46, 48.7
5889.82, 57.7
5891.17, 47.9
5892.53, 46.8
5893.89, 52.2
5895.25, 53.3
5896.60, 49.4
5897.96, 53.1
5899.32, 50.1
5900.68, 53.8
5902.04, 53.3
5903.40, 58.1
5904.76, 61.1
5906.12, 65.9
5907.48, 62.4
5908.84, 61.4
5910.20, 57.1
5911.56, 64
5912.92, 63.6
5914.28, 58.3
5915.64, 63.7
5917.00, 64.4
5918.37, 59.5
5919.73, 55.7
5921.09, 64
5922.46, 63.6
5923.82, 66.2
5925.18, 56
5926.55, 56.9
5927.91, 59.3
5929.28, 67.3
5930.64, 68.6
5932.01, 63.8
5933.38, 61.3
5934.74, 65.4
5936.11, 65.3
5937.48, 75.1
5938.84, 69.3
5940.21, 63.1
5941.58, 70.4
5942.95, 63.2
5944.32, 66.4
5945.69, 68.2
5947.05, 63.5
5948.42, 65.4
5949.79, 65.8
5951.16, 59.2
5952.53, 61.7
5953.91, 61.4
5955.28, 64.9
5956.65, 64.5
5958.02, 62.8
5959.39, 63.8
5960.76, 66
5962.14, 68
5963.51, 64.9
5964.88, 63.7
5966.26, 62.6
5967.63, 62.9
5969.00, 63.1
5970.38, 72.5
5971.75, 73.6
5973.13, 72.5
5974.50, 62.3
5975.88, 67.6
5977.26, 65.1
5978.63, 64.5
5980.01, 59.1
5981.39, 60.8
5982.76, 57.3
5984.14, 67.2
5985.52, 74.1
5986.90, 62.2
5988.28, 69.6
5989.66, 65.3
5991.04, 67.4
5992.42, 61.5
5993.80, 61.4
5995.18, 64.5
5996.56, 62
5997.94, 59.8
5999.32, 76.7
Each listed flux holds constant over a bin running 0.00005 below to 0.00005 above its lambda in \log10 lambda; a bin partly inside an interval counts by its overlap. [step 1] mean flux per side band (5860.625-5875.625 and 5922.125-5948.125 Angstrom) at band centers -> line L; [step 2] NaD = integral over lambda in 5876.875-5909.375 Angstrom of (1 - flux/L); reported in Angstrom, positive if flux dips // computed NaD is 5.0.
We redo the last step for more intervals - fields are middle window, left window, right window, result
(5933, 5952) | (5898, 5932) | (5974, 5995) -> -1.2 Angstrom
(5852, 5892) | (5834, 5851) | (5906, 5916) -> 1.7 Angstrom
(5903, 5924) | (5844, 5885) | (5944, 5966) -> 0.7 Angstrom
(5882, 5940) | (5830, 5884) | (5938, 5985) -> 5.2 Angstrom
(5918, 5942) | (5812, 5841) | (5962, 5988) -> 0.7 Angstrom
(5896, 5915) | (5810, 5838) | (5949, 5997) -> 2.2 Angstrom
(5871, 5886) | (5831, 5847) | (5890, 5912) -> -0.2 Angstrom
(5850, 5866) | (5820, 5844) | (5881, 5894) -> -1.2 Angstrom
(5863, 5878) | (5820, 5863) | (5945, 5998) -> 0.2 Angstrom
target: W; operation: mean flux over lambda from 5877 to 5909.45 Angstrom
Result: 55.1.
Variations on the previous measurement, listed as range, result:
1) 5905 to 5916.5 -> 62.1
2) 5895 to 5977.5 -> 63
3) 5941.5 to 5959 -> 64.2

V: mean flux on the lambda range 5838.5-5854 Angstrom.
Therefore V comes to 63.9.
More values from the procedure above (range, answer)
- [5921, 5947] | 64.9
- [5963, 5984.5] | 65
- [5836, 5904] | 60.5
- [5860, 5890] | 61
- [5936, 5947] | 67.5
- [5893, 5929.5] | 58.9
